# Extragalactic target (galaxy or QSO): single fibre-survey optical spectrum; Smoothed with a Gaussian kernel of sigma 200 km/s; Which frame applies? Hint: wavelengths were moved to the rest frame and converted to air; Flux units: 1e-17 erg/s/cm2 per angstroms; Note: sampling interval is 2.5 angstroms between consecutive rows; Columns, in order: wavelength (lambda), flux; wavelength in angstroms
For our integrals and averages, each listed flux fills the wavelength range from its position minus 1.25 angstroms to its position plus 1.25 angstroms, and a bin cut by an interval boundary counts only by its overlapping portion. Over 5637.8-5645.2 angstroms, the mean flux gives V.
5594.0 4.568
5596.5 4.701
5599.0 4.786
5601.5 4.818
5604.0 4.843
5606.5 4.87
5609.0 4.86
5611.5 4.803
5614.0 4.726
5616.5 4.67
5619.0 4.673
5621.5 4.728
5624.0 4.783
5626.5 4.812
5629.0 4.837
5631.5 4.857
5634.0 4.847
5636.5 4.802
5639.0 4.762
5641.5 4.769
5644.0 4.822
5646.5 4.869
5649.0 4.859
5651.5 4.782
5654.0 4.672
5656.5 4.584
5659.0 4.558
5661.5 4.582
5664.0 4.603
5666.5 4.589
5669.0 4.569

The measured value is 4.78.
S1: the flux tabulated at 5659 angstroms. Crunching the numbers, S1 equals 4.558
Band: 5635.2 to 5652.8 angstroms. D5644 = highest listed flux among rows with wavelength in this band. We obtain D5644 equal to 4.869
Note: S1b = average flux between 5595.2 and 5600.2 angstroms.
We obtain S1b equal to 4.74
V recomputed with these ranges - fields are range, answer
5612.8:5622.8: 4.7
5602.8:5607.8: 4.86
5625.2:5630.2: 4.82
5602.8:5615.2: 4.82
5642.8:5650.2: 4.85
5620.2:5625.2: 4.75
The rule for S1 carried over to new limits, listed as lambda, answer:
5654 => 4.672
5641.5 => 4.769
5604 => 4.843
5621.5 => 4.728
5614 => 4.726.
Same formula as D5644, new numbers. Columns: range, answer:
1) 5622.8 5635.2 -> 4.857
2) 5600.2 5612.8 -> 4.87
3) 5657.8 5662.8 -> 4.582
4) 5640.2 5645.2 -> 4.822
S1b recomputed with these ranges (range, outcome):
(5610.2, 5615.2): 4.77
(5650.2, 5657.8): 4.68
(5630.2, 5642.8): 4.81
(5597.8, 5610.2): 4.84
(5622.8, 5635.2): 4.83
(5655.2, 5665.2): 4.58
